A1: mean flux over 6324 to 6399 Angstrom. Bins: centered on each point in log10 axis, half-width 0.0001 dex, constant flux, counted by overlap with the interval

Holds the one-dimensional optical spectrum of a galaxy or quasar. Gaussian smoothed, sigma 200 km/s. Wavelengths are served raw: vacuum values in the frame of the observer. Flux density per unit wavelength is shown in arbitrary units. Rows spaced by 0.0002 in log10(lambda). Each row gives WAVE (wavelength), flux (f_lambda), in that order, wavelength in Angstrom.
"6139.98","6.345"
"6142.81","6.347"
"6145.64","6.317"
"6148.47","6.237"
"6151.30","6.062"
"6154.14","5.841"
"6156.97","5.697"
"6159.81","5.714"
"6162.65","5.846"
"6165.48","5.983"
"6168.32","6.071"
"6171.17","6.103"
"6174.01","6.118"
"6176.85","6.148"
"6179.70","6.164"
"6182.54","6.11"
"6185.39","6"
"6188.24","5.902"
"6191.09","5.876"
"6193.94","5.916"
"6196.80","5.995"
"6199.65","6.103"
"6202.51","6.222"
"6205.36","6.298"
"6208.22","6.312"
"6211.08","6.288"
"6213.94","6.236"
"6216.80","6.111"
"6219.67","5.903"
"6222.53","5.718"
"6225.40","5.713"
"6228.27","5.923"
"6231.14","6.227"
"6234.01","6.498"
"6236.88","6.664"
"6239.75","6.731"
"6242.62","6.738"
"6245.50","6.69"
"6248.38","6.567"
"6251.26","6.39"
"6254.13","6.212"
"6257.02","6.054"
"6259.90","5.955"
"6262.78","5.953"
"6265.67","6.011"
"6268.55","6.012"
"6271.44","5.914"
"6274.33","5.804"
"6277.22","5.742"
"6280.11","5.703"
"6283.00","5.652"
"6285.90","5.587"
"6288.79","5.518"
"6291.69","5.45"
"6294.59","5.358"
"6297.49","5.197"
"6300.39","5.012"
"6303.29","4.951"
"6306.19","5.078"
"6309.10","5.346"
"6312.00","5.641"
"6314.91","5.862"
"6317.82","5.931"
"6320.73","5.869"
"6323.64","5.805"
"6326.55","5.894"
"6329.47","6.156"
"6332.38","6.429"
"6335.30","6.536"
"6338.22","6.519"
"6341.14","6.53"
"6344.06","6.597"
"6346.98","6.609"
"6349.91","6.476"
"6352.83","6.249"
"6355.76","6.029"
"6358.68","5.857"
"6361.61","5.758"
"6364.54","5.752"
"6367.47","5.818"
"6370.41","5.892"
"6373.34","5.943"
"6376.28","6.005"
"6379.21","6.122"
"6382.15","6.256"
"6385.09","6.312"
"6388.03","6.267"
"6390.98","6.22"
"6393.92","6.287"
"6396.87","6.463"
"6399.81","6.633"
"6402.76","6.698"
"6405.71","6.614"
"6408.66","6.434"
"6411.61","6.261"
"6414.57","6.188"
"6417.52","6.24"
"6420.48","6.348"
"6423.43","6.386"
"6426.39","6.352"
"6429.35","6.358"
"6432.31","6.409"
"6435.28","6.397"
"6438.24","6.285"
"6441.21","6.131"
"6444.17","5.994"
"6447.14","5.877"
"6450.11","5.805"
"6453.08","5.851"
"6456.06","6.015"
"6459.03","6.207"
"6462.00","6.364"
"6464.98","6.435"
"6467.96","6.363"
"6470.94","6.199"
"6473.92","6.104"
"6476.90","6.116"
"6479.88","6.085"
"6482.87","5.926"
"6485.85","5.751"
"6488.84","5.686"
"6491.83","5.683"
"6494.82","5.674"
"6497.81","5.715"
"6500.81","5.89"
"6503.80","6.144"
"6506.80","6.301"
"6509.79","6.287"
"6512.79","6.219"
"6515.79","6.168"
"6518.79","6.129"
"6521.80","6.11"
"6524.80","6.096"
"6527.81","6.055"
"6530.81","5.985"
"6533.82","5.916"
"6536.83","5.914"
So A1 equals 6.2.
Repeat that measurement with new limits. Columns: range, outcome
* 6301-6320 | 5.46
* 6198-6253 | 6.28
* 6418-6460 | 6.17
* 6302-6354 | 6.03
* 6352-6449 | 6.21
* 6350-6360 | 6.11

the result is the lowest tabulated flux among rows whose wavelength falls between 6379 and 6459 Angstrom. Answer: 5.805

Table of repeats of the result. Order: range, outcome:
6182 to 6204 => 5.876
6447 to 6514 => 5.674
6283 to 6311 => 4.951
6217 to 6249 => 5.713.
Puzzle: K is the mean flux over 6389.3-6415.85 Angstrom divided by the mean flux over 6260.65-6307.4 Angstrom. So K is 1.15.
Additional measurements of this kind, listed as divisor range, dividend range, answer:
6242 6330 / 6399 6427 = 1.11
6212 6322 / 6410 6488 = 1.05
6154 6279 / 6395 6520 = 1.01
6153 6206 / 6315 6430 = 1.04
